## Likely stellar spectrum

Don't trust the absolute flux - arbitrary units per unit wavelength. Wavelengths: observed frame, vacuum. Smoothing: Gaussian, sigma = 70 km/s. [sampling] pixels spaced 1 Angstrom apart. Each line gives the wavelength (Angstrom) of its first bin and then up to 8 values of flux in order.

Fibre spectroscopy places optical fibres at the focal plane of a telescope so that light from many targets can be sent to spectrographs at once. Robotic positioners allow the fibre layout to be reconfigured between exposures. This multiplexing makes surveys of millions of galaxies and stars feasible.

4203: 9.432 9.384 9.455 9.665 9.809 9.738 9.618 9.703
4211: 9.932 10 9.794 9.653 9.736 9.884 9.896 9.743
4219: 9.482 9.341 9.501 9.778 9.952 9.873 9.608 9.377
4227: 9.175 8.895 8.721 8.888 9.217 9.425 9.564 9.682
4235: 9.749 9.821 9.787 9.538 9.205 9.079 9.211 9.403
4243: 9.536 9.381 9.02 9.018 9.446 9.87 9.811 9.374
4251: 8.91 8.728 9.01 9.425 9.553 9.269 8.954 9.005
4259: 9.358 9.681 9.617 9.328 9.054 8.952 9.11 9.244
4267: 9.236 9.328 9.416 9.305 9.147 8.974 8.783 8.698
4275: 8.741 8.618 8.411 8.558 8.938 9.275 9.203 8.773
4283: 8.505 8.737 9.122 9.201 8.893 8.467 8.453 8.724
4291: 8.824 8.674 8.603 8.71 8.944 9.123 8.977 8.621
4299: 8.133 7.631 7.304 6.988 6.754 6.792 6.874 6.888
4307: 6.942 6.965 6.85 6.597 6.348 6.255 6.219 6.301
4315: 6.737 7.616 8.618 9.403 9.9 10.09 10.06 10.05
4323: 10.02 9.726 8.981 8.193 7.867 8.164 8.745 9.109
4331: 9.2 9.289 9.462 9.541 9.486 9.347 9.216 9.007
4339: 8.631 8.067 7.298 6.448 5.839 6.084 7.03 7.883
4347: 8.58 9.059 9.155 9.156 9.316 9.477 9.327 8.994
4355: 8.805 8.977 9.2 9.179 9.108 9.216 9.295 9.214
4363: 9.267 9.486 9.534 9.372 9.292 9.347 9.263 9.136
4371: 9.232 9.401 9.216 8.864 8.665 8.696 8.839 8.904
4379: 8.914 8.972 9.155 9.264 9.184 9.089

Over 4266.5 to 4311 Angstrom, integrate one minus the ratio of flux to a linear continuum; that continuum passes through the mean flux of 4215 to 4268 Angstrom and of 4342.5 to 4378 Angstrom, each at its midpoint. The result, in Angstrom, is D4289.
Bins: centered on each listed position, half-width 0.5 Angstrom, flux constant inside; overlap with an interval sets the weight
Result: 4.0 Angstrom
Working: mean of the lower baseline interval 9.38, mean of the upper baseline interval 8.87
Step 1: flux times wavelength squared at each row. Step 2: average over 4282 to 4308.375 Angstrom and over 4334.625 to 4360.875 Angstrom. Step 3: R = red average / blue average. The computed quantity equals 1.07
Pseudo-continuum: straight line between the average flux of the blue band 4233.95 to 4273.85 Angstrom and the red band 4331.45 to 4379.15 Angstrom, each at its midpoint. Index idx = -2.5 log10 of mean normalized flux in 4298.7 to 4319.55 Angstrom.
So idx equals 0.24 mag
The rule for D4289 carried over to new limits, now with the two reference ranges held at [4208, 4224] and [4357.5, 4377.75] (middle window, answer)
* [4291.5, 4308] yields 2.8 Angstrom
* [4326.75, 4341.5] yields 0.7 Angstrom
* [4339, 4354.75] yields 1.9 Angstrom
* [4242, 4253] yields 0.4 Angstrom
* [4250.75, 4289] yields 2.0 Angstrom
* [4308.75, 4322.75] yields 2.1 Angstrom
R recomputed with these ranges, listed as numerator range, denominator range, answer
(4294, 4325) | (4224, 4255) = 0.88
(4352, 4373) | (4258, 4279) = 1.06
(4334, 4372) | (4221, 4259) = 0.99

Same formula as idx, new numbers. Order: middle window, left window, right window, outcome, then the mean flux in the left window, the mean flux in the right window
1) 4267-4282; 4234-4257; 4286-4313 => -0.055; 9.37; 7.78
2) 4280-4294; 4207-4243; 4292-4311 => -0.103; 9.55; 7.64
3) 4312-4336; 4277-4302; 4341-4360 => -0.033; 8.64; 8.41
